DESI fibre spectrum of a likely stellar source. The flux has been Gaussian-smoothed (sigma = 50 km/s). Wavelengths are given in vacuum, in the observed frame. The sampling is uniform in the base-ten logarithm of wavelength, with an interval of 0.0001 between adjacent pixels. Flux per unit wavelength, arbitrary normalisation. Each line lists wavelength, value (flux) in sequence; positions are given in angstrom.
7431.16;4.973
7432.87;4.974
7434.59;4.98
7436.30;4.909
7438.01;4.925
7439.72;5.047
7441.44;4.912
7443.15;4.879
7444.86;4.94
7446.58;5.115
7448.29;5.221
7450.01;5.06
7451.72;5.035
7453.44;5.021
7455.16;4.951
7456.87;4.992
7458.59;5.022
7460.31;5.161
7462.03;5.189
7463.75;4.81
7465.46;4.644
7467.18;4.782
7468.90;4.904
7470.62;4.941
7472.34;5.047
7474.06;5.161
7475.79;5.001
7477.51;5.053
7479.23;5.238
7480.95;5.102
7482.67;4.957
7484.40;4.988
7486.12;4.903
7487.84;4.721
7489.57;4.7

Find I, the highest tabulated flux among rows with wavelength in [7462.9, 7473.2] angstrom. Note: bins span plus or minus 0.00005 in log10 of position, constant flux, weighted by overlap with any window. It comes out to 5.047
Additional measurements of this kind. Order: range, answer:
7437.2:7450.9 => 5.221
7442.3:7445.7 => 4.94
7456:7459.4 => 5.022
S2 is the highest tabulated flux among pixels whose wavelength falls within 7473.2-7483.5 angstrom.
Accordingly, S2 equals 5.238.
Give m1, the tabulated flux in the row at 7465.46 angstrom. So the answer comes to 4.644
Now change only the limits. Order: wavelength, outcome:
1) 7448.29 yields 5.221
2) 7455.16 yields 4.951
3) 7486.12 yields 4.903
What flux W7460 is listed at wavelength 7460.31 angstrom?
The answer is 5.161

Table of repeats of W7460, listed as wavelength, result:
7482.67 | 4.957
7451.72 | 5.035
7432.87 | 4.974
